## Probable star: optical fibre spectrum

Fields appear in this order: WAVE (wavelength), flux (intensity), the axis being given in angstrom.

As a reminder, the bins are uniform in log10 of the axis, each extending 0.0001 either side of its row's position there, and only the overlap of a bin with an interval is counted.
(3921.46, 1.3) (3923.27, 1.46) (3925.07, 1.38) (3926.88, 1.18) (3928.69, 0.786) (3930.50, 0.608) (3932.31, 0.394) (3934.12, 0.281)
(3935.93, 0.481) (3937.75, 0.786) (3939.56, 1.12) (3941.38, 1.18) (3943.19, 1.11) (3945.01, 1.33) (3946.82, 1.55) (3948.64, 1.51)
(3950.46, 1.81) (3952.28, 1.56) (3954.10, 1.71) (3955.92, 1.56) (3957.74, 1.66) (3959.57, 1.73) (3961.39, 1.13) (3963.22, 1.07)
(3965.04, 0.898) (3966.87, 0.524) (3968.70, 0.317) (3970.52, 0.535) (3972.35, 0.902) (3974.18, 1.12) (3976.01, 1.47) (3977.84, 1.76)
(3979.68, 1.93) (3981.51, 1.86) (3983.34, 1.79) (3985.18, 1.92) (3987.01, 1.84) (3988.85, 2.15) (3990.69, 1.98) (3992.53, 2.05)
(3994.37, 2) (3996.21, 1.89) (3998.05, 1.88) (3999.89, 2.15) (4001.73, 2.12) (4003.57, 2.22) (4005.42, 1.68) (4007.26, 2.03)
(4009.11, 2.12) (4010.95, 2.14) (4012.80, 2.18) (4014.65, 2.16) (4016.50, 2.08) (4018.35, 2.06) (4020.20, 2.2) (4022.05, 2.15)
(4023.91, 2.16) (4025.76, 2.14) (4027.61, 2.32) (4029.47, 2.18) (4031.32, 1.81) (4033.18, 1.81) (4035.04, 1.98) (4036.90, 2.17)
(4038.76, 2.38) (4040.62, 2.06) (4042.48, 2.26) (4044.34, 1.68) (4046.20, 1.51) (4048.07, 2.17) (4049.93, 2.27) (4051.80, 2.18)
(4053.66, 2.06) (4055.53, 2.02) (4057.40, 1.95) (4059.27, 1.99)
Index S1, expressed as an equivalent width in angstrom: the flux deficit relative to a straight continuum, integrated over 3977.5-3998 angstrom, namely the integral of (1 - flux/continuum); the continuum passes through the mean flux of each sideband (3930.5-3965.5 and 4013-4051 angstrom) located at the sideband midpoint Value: -4.0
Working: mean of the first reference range 1.19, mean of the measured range 1.93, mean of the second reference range 2.08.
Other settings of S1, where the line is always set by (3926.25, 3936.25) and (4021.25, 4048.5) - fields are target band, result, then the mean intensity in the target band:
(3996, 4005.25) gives -2.7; 2.03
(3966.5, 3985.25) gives -0.3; 1.28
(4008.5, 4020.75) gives -2.5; 2.13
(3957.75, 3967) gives -1.3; 1.17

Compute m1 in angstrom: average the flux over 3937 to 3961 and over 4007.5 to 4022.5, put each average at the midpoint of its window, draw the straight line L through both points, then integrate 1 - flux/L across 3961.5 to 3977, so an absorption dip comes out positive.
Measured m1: 7.3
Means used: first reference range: 1.43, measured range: 0.873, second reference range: 2.13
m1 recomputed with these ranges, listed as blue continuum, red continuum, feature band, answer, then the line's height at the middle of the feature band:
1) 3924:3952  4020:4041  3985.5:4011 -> -4.0 angstrom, 1.74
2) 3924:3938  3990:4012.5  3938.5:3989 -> -3.0 angstrom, 1.34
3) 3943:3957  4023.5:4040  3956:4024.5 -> 4.3 angstrom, 1.82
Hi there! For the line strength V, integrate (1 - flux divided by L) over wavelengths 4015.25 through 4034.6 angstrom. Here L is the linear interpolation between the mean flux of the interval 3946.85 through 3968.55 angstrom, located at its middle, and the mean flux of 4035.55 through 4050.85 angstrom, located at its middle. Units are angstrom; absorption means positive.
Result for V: -1.9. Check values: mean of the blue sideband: 1.35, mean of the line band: 2.09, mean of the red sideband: 2.06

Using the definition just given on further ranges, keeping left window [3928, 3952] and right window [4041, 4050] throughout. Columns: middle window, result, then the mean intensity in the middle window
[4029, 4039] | -0.9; 2.03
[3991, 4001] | -3.2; 2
